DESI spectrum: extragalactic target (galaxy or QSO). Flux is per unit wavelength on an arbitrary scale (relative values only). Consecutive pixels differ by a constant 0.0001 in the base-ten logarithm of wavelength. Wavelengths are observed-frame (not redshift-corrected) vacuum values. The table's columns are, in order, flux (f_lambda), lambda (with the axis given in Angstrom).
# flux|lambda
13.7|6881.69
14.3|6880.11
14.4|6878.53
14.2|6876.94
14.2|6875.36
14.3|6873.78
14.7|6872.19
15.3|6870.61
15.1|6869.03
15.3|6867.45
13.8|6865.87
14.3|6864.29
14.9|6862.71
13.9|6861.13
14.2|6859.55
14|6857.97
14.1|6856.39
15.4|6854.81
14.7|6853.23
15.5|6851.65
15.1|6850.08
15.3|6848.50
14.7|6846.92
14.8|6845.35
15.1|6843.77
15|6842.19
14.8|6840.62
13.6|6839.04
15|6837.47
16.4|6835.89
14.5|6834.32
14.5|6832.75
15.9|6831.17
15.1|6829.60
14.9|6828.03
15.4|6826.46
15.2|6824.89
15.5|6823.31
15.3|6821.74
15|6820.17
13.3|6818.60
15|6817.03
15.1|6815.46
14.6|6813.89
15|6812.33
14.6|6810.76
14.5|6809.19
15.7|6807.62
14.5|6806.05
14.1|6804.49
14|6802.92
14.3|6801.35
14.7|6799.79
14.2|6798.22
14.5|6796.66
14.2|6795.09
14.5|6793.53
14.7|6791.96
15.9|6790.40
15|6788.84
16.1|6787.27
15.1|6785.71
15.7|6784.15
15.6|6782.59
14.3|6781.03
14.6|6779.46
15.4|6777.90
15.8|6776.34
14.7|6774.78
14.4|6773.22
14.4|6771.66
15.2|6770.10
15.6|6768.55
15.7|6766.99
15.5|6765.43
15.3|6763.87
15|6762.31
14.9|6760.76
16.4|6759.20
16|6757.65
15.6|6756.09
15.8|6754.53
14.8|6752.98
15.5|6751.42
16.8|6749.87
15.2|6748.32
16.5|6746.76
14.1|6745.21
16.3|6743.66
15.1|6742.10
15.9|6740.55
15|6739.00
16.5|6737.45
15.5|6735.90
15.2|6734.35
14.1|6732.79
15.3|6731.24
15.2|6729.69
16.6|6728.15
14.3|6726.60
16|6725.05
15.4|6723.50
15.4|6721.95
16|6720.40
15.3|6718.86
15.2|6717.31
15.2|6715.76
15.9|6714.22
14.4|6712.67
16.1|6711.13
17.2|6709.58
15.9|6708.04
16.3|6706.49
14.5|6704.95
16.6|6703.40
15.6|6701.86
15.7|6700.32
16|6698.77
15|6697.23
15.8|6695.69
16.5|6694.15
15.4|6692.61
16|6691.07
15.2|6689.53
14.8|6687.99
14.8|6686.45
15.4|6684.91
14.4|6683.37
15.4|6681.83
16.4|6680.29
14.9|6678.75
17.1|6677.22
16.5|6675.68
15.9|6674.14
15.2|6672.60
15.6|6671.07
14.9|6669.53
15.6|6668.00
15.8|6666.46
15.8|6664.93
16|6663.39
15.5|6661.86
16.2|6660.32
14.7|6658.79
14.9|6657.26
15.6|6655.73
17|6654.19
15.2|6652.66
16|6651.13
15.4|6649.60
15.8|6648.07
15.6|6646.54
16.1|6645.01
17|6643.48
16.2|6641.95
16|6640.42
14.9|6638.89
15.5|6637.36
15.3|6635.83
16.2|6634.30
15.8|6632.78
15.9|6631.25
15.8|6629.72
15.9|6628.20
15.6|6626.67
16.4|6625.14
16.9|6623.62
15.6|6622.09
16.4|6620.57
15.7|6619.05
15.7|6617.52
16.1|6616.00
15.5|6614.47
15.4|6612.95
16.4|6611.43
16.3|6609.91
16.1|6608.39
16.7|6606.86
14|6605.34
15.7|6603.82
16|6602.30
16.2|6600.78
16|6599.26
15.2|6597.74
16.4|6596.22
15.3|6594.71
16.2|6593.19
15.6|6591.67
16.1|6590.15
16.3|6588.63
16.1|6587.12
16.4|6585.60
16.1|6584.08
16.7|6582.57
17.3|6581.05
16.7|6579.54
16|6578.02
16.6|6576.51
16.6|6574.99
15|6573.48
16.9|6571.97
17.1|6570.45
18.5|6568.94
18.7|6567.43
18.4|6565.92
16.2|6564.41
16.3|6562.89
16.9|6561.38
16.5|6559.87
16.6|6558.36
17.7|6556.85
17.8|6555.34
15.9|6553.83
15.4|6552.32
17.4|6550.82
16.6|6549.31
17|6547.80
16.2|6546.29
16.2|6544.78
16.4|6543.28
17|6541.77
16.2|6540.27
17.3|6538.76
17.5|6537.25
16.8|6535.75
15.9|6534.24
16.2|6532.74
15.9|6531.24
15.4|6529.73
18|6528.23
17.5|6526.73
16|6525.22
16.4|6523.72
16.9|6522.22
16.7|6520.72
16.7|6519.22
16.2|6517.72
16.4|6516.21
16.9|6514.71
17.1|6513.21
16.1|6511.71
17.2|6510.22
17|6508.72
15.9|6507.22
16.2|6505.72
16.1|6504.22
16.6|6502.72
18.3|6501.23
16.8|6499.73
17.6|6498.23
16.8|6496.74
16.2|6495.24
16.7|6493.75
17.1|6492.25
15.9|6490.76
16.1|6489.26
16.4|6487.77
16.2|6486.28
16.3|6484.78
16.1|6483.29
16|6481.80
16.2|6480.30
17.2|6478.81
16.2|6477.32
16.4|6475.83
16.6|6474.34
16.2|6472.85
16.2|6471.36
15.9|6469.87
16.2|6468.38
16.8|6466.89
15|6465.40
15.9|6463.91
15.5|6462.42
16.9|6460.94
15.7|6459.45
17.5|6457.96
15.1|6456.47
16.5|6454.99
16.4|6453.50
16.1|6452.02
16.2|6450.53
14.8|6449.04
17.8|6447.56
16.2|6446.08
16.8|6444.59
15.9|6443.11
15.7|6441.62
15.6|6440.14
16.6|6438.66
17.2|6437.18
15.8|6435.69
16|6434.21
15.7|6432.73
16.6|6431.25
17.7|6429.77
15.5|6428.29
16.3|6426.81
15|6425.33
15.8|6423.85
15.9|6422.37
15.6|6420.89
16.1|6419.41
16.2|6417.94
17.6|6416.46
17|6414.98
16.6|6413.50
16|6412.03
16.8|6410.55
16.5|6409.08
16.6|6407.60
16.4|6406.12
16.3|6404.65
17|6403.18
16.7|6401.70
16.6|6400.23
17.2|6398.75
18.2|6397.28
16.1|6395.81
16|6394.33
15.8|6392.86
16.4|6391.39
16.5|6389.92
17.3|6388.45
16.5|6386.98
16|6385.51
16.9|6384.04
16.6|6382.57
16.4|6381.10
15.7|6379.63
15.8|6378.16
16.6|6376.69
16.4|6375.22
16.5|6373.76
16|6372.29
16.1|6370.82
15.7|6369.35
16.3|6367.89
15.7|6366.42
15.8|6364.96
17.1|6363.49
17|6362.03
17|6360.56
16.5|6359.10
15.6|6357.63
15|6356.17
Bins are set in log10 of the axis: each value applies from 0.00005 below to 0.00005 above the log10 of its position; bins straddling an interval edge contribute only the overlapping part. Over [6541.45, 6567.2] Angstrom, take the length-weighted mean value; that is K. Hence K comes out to 16.8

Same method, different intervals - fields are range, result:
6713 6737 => 15.4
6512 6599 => 16.6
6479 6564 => 16.6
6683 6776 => 15.5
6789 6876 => 14.8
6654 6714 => 15.6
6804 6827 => 14.9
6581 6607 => 16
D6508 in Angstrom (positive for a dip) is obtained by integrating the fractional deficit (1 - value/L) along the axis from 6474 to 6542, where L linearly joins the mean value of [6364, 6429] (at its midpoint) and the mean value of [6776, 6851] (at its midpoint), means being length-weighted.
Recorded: -2.7 Angstrom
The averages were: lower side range 16.3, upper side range 14.9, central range 16.6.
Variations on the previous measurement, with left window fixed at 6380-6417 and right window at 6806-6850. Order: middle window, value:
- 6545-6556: -0.4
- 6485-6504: -0.5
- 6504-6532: -0.7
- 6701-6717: -0.4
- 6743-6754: -0.2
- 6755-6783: -0.1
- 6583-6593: -0.2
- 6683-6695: 0.1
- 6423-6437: 0.3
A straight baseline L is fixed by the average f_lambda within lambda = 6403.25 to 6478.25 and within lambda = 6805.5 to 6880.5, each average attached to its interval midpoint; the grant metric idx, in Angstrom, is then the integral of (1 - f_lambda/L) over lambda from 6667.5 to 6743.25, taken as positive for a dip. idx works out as -1.3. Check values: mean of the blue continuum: 16.2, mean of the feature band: 15.6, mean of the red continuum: 14.8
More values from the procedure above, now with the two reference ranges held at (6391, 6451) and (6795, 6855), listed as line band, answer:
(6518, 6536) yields -0.62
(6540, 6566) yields -1.32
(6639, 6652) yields -0.36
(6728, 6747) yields -0.31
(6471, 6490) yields -0.21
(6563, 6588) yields -1.63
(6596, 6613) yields -0.21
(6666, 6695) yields -0.33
